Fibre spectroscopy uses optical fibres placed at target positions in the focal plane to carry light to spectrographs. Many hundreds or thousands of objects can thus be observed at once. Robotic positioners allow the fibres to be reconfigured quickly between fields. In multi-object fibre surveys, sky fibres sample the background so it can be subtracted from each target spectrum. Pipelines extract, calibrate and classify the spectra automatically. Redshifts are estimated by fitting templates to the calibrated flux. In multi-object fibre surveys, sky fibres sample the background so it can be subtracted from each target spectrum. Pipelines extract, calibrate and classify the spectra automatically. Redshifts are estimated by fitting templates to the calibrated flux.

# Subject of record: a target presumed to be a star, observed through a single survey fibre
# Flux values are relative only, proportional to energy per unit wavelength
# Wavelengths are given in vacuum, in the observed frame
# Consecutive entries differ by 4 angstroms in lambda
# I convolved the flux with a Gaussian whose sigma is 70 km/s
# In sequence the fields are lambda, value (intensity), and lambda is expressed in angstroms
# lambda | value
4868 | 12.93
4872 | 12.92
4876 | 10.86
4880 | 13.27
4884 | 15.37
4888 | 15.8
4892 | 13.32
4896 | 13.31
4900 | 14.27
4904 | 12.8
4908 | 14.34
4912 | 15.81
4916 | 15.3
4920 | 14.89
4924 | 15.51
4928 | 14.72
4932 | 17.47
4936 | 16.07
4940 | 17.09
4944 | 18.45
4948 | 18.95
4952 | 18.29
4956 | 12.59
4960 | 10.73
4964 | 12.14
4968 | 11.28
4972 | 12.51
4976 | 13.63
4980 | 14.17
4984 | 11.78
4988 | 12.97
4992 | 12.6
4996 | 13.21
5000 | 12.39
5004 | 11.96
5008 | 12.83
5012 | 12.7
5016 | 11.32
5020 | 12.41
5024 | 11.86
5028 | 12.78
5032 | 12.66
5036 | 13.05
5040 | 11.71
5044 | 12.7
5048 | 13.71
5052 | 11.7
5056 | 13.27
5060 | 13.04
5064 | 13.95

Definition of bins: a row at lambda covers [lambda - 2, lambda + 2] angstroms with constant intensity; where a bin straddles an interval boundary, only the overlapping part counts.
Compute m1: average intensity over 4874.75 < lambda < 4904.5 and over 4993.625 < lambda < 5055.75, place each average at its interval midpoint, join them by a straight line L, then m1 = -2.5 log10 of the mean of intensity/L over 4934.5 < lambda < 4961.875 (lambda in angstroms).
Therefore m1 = -0.21 mag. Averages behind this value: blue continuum 13.7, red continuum 12.5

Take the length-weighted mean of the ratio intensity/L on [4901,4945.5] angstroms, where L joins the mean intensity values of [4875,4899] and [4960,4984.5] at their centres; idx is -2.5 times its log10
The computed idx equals -0.18 mag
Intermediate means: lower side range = 13.8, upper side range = 12.5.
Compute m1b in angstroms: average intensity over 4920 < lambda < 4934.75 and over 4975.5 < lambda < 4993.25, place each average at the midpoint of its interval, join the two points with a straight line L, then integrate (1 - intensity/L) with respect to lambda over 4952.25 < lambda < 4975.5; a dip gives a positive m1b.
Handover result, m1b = 2.58 angstroms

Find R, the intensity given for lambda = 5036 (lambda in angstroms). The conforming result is 13.05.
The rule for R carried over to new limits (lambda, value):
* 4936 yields 16.07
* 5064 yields 13.95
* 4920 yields 14.89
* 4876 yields 10.86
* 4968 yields 11.28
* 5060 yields 13.04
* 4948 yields 18.95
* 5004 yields 11.96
